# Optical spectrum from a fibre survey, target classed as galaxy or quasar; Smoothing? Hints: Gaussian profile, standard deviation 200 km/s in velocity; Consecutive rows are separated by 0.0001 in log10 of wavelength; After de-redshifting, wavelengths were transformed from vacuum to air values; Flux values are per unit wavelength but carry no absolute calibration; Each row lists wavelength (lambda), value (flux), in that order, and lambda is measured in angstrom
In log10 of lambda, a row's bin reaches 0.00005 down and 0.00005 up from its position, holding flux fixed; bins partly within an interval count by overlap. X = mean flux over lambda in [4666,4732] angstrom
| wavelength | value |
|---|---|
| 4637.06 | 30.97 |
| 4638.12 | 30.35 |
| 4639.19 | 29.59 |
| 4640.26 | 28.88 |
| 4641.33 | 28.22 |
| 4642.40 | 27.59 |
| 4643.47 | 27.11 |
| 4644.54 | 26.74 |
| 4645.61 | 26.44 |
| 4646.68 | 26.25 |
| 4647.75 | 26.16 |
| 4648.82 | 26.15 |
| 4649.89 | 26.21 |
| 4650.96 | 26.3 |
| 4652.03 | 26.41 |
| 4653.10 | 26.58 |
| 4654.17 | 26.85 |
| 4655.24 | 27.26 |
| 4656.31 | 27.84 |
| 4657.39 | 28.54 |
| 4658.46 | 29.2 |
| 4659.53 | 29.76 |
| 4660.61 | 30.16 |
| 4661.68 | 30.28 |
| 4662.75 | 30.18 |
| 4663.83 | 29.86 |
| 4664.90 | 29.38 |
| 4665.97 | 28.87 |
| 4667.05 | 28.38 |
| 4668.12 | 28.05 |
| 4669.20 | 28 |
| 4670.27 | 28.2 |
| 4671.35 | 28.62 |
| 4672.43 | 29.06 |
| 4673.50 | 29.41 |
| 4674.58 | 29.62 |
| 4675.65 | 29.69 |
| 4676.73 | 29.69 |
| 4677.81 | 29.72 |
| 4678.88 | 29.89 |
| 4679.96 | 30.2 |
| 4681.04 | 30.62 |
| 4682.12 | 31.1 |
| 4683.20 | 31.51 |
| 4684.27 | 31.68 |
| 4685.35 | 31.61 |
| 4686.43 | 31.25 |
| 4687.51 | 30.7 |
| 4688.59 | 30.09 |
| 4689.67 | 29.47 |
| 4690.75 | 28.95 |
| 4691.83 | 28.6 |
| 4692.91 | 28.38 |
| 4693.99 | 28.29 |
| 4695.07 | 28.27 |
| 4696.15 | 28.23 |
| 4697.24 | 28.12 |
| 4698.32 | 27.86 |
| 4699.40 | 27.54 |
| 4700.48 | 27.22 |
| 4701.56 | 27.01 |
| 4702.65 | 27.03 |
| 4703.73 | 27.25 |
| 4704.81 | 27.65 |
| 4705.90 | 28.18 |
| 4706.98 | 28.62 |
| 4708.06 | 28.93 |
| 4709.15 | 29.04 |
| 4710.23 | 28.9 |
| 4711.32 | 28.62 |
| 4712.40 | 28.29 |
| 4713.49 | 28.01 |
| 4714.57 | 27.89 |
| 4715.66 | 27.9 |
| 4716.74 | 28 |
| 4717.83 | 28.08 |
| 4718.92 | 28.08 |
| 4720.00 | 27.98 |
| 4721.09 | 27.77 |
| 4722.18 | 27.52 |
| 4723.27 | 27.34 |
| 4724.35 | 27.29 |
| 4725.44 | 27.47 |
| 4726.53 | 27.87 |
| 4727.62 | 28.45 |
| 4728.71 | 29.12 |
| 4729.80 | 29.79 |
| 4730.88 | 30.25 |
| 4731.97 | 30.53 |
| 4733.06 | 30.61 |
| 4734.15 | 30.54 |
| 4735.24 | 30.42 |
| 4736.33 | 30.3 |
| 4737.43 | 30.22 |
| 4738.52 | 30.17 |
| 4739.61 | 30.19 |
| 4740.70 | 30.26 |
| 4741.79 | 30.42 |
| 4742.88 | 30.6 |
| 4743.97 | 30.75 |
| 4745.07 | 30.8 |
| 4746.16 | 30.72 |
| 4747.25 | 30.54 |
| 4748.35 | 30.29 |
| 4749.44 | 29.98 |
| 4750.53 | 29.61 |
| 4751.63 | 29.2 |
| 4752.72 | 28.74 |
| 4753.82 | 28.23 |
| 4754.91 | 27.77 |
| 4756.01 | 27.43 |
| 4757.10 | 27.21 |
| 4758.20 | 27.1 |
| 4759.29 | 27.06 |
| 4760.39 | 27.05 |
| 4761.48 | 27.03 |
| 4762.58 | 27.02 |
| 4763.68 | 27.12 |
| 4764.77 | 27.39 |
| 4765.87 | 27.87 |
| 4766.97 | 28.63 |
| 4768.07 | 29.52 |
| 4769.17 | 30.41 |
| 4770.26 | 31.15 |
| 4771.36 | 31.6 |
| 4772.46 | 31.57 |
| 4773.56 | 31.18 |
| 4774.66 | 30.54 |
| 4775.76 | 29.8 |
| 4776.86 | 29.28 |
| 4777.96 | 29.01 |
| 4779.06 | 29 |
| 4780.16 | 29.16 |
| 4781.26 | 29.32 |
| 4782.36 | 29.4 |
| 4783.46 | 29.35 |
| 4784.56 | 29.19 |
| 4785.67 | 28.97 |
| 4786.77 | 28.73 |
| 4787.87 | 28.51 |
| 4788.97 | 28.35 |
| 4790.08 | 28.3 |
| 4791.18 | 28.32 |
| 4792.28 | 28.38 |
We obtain 28.8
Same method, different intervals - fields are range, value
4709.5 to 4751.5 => 29.3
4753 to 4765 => 27.3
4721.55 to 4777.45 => 29.3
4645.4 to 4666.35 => 28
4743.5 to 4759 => 29.1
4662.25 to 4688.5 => 29.8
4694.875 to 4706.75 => 27.7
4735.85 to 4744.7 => 30.3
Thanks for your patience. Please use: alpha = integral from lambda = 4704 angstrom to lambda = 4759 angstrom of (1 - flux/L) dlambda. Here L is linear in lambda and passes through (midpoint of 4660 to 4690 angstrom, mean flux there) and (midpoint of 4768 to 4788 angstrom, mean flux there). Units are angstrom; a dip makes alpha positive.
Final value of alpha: 1.6 angstrom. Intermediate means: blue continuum 29.8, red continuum 29.8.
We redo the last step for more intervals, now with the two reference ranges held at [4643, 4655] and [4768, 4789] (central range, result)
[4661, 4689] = -2.76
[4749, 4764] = 0.67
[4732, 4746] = -0.82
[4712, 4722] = 0.08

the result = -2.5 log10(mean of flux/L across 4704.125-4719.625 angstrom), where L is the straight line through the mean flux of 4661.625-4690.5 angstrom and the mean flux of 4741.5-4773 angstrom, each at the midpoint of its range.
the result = 0.044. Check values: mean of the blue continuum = 29.8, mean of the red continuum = 29.1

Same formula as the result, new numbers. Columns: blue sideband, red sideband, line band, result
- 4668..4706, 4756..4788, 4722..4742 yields -0.02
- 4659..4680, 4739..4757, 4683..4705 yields 0.02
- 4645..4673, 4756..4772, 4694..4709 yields 0.01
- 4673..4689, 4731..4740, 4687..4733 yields 0.07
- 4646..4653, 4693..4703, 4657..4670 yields -0.10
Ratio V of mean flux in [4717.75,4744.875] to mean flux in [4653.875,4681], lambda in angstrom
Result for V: 1.0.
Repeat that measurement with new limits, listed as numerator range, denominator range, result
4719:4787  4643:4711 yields 1.02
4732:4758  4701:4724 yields 1.06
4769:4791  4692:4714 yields 1.05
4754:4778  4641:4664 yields 1.04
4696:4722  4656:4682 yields 0.95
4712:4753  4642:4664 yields 1.06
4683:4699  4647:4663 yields 1.06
